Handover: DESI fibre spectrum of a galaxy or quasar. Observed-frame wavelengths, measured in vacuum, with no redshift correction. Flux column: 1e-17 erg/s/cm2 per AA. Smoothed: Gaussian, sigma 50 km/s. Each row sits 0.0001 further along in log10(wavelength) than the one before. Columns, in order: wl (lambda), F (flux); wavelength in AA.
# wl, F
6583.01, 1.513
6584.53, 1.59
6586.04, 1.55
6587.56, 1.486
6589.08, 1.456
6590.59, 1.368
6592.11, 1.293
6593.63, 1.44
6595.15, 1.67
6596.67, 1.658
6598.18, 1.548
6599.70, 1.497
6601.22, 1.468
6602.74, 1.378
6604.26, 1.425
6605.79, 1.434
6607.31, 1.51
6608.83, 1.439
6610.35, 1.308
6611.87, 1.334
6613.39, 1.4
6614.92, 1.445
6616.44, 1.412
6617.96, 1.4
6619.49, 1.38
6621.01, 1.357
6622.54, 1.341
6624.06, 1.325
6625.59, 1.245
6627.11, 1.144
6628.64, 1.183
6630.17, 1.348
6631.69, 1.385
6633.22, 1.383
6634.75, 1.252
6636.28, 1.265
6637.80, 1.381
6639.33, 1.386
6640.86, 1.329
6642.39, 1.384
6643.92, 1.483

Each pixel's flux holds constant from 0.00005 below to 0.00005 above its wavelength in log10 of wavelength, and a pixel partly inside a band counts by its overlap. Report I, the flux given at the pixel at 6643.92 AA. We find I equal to 1.483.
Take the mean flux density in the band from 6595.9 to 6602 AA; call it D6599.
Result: 1.54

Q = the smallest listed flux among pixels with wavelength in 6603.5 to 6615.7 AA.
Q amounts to 1.308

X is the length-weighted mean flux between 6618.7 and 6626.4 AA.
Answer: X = 1.33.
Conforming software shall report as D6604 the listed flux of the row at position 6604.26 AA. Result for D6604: 1.425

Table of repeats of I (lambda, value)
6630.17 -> 1.348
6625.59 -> 1.245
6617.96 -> 1.4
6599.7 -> 1.497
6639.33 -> 1.386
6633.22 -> 1.383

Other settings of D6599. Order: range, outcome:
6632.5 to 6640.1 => 1.33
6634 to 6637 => 1.26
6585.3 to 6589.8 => 1.5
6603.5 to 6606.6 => 1.43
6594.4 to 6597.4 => 1.66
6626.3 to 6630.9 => 1.22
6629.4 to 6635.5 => 1.34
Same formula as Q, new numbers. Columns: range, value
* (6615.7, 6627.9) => 1.144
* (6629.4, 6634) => 1.348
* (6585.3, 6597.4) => 1.293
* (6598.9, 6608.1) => 1.378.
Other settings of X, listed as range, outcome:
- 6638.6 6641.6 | 1.36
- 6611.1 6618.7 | 1.4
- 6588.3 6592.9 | 1.37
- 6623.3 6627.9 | 1.24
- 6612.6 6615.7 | 1.42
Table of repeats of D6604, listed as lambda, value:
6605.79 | 1.434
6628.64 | 1.183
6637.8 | 1.381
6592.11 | 1.293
